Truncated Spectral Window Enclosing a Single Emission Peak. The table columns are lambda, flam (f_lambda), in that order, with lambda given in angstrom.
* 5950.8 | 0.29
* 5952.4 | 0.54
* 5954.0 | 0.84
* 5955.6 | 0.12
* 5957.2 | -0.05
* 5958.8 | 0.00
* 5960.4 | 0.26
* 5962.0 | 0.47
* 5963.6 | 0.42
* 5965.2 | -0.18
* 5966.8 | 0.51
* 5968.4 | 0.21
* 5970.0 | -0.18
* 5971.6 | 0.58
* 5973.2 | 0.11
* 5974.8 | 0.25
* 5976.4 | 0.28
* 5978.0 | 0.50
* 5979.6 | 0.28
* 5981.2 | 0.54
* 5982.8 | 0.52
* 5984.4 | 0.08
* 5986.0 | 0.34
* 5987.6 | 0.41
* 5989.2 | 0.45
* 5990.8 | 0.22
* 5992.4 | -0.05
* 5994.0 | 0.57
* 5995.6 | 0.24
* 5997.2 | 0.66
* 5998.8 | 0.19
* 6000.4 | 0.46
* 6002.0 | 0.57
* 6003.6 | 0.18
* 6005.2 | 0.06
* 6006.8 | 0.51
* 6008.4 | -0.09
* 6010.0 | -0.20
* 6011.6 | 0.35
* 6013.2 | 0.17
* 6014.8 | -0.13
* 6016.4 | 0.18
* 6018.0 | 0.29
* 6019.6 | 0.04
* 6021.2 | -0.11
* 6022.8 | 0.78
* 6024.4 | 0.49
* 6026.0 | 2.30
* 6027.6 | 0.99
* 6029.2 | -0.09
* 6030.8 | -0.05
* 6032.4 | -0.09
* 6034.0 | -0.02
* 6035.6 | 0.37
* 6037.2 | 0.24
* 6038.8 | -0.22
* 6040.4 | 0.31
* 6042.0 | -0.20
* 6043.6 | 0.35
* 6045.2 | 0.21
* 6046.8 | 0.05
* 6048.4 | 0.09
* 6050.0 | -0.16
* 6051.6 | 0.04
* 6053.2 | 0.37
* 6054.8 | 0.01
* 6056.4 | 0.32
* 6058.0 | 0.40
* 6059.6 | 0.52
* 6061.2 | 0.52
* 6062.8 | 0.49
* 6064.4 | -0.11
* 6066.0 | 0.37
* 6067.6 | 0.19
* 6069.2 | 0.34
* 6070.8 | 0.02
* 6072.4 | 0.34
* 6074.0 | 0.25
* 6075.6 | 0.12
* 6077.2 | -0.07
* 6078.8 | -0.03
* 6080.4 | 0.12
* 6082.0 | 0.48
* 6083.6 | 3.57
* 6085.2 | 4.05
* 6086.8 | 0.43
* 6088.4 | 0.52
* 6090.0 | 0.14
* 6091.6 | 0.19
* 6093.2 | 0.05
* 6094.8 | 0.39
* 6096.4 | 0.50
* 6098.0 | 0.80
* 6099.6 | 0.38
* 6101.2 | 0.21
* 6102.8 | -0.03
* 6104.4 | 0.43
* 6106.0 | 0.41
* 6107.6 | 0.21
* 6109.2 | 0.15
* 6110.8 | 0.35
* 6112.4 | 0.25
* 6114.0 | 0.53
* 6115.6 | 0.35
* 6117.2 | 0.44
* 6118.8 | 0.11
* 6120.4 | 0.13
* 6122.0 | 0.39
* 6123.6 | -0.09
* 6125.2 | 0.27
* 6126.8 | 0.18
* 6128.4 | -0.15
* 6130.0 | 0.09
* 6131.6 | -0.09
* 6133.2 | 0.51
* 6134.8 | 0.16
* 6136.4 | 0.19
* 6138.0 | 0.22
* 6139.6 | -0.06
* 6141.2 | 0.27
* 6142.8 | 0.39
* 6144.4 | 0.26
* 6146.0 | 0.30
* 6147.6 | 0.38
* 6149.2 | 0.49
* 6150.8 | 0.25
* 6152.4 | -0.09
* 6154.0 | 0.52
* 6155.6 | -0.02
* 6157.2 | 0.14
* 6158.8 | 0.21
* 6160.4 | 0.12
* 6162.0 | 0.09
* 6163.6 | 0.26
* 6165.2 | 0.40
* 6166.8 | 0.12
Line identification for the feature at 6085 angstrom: [O III]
